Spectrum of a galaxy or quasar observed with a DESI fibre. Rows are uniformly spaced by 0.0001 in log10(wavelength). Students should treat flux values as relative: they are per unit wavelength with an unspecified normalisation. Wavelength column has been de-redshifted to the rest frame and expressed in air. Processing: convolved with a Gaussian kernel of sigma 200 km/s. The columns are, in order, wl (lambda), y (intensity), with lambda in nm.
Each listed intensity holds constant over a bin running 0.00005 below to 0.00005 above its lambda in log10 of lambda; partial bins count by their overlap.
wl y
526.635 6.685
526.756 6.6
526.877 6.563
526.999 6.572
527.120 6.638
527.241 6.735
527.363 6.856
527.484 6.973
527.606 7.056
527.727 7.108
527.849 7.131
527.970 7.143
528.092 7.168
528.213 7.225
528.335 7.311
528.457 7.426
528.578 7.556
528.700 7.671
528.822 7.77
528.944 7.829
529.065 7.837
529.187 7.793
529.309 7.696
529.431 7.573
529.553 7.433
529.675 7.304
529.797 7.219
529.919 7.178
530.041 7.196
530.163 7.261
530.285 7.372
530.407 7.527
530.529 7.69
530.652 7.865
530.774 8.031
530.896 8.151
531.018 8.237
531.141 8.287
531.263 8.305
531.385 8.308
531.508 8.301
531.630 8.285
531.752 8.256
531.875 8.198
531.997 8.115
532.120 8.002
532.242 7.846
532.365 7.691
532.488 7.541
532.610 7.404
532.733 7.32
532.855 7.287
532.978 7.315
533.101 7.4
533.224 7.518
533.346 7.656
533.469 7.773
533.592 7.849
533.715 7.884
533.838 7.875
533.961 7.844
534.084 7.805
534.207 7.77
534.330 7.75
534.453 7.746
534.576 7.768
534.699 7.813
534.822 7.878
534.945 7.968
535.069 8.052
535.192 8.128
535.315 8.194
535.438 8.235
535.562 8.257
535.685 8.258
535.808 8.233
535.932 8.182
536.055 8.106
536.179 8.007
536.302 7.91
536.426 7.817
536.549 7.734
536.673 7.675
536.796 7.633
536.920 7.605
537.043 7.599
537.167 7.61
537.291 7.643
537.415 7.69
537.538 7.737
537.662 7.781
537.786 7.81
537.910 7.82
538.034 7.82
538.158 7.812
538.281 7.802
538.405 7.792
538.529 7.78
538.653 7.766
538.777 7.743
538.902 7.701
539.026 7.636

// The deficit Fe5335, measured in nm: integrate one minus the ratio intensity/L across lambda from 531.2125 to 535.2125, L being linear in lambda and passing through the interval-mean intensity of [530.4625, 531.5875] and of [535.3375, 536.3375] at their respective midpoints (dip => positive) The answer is 0.15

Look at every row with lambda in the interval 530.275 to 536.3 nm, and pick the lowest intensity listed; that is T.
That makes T 7.287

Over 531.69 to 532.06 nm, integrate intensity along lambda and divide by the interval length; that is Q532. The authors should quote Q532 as 8.19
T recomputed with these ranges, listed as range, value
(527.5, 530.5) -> 7.056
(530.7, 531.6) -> 8.031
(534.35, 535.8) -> 7.746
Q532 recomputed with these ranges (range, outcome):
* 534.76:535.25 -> 8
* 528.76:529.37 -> 7.78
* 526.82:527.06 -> 6.56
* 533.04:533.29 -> 7.48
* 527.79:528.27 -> 7.18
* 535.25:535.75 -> 8.24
